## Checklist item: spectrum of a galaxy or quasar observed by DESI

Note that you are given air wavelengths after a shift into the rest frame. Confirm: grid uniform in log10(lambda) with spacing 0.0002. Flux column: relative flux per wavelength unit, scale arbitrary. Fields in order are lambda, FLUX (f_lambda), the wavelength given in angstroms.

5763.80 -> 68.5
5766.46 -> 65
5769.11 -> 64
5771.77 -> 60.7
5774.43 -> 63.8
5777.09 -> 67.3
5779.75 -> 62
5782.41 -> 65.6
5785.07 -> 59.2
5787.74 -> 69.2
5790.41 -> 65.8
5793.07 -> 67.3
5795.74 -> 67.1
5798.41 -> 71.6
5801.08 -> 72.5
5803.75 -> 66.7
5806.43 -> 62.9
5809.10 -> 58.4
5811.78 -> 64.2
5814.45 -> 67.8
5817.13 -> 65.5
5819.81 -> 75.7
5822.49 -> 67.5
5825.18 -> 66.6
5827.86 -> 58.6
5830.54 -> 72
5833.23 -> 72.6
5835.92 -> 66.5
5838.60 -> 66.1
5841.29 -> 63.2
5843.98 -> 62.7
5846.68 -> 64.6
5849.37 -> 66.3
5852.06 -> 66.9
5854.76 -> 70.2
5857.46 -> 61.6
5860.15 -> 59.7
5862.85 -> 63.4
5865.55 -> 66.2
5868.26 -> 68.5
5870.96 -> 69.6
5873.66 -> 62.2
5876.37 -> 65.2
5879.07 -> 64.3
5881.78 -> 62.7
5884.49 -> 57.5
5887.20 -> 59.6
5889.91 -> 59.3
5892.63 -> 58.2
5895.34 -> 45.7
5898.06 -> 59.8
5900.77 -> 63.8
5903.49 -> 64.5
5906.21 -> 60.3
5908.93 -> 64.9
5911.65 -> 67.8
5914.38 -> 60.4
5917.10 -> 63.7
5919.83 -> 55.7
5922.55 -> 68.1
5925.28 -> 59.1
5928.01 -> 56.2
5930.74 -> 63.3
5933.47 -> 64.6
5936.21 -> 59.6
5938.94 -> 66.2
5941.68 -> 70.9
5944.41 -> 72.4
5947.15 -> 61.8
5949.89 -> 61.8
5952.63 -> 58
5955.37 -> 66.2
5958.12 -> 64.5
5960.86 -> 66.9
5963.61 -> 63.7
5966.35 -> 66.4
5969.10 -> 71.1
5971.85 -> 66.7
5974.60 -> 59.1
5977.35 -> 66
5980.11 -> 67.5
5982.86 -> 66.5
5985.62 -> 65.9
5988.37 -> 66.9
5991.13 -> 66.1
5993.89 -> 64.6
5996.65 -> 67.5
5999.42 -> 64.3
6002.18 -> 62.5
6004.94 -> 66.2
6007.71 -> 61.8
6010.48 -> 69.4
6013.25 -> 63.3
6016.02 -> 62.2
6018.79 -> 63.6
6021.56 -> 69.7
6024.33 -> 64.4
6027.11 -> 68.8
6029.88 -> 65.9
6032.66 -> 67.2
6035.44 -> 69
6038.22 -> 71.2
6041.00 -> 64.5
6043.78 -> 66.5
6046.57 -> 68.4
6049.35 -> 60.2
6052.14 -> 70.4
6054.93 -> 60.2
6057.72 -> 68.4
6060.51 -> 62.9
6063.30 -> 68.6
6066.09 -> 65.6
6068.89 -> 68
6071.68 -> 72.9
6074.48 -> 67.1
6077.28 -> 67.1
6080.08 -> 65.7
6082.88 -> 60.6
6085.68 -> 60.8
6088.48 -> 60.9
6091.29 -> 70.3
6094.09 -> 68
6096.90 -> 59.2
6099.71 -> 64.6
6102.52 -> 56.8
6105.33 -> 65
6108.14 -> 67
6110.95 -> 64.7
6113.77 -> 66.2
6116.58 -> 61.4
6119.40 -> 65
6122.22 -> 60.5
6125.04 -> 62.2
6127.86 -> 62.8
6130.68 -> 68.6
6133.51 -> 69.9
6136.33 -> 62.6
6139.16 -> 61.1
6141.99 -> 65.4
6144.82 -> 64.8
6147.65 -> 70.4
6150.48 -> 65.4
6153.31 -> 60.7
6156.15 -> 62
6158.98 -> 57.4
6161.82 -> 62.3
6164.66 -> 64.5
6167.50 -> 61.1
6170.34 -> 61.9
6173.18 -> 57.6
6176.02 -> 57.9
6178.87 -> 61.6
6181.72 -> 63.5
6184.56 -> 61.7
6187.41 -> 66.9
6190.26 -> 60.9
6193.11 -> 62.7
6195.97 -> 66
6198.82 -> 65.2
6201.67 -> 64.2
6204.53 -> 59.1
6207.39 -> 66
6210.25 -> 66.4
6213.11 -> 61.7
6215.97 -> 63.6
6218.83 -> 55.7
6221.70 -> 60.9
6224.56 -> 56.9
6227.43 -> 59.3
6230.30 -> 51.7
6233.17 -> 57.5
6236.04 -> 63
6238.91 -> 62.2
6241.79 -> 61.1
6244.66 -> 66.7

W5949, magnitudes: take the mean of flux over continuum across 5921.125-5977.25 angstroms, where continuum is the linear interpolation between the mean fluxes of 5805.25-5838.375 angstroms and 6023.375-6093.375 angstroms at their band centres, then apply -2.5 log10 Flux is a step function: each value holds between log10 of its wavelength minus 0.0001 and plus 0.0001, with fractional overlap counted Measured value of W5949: 0.03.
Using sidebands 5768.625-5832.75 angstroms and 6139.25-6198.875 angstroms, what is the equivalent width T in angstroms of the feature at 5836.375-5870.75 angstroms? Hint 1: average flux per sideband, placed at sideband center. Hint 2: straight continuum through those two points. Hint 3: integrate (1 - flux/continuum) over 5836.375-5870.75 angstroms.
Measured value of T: 0.2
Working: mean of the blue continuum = 66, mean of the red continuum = 62.8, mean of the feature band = 65.2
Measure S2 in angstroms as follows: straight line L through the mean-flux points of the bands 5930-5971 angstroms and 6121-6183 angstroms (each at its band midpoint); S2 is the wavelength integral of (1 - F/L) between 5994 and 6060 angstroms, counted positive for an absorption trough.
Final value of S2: -1.5 angstroms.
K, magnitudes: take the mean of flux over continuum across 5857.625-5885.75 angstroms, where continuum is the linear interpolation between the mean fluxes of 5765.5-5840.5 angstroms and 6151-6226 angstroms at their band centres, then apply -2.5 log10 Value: 0.03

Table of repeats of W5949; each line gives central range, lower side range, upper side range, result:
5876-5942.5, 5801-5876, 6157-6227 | 0.06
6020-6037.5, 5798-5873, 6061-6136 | -0.04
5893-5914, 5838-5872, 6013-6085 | 0.08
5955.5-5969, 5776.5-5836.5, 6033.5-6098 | 0.00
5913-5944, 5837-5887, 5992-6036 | 0.04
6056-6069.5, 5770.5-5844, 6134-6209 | -0.04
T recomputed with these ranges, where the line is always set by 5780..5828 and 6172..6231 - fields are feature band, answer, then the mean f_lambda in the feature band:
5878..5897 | 2.1 angstroms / 58.1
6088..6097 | -0.4 angstroms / 65.7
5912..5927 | 0.7 angstroms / 61.7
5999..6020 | -0.1 angstroms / 64.2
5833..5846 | 0.1 angstroms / 65.6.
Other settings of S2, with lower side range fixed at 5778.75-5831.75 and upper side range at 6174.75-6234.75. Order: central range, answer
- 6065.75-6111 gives -1.5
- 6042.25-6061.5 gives -0.6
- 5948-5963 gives 0.2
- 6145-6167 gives -0.4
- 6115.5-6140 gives -0.6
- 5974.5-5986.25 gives -0.3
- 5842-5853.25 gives 0.1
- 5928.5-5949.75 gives -0.1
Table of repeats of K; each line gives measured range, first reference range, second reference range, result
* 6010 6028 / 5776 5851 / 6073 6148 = -0.012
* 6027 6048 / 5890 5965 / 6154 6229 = -0.091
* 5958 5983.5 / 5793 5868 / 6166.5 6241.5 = -0.025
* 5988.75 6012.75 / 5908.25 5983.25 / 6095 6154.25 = -0.018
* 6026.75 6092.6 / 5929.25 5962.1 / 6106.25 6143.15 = -0.029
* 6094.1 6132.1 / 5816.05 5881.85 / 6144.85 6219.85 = -0.004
